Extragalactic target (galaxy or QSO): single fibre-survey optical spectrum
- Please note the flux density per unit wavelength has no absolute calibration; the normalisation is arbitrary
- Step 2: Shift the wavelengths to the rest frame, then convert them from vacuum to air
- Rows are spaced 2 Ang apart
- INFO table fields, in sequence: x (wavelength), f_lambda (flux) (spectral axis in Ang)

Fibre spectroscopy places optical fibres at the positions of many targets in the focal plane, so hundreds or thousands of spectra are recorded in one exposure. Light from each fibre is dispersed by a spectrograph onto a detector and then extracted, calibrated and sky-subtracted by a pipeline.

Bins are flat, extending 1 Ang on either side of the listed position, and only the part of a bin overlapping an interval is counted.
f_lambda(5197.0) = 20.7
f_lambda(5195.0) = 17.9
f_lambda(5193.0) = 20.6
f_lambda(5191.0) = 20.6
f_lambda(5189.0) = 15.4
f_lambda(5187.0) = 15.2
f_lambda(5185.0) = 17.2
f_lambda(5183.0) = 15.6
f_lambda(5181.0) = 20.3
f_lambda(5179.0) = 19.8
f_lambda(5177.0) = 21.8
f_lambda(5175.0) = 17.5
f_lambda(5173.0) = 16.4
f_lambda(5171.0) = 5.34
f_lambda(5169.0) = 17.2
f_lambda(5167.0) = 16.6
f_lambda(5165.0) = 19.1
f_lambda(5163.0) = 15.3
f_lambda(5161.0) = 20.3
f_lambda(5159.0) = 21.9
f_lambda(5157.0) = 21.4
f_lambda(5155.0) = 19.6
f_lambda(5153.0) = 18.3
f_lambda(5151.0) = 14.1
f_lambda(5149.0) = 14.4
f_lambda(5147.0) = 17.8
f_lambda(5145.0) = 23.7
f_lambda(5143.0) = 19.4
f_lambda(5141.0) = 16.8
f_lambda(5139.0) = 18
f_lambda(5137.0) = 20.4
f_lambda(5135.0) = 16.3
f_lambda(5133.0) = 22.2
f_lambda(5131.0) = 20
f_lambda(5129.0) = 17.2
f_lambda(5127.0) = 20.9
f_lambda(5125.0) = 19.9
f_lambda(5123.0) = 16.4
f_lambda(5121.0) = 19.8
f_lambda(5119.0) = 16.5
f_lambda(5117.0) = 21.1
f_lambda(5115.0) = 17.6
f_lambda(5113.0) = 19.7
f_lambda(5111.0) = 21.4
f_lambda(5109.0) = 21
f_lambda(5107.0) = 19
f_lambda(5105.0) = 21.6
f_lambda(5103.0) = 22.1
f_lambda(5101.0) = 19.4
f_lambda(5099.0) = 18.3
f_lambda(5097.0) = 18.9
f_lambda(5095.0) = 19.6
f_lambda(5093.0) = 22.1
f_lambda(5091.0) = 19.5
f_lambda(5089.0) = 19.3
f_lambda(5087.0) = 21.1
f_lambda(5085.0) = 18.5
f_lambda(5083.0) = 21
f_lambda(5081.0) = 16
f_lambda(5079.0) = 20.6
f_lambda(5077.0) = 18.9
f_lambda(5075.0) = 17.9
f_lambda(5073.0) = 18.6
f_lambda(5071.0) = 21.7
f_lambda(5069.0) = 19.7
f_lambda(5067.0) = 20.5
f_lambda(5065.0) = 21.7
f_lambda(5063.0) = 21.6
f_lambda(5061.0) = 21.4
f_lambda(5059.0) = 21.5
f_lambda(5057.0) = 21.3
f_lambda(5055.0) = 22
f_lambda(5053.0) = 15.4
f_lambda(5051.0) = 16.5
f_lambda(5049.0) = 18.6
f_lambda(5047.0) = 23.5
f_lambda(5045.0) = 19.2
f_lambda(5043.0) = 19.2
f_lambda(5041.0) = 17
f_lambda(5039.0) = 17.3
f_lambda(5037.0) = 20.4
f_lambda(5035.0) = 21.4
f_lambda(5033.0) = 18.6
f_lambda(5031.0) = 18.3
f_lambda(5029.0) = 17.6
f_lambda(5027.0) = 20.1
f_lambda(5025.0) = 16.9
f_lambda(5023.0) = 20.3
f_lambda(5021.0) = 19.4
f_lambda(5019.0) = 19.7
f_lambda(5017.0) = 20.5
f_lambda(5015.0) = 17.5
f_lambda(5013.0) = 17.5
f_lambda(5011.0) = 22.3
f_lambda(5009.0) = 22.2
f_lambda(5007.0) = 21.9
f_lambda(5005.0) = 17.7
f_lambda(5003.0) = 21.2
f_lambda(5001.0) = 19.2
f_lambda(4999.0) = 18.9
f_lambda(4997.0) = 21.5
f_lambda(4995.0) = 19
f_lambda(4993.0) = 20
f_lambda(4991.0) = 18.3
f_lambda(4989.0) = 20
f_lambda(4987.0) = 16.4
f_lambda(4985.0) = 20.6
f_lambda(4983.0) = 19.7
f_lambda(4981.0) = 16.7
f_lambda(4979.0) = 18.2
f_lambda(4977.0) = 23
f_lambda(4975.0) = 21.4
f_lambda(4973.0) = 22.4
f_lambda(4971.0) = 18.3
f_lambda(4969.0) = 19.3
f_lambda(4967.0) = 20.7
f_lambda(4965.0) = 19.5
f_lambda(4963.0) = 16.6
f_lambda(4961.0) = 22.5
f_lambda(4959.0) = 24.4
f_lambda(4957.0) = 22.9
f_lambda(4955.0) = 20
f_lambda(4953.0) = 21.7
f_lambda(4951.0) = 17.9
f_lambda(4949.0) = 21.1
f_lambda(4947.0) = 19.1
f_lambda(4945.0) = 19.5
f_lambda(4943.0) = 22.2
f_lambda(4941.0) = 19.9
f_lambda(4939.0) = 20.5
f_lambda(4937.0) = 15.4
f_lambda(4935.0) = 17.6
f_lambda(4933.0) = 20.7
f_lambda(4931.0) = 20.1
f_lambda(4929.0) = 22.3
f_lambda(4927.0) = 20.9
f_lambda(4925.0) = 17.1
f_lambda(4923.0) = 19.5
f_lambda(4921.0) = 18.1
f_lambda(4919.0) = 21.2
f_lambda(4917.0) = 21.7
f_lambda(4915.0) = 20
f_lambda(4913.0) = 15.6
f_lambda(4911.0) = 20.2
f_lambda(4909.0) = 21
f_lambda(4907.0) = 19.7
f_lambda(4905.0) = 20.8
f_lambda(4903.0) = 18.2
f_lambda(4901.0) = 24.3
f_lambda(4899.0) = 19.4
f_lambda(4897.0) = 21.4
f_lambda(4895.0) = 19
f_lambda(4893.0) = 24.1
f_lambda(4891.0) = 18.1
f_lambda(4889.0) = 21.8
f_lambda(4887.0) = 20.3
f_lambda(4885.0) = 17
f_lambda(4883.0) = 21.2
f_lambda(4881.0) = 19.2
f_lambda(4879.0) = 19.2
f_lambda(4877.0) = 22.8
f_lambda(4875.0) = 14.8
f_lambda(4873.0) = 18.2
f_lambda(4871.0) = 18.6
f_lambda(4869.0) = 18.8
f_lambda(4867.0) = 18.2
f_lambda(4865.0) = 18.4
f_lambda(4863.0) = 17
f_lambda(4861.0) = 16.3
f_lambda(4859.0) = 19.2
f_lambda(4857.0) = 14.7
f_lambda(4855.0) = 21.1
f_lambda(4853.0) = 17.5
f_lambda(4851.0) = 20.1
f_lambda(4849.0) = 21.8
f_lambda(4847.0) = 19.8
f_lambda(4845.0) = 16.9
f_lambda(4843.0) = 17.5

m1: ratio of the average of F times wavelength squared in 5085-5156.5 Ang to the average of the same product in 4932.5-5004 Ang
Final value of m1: 1.03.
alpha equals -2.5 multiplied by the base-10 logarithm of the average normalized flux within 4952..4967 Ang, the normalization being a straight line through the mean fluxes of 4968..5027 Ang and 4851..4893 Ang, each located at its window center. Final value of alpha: -0.09 mag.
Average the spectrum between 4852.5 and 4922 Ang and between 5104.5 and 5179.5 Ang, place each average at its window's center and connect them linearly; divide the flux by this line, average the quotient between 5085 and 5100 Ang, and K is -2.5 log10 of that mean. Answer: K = -0.06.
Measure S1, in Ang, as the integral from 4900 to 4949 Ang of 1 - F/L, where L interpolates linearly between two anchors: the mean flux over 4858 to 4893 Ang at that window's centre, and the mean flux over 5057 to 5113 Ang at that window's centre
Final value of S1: -1.6 Ang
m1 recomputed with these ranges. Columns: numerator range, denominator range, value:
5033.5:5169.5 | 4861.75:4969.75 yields 1.05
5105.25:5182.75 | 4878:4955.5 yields 1.02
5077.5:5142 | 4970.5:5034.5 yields 1.04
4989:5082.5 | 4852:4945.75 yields 1.07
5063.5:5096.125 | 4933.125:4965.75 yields 1.04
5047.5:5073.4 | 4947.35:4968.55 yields 1.02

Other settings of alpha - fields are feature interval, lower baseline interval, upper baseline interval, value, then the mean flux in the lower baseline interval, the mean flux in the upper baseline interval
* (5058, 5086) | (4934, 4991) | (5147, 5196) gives -0.07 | 19.9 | 17.6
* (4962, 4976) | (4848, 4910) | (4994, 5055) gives -0.02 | 19.4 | 19.3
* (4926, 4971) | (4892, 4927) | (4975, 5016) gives -0.02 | 20.1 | 19.6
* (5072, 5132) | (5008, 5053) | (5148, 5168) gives -0.05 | 19.2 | 18.1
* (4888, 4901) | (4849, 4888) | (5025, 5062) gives -0.12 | 18.6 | 19.3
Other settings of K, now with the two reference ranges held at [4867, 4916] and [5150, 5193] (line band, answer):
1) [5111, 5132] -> -0.060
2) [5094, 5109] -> -0.101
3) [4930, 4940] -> 0.030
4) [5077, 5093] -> -0.074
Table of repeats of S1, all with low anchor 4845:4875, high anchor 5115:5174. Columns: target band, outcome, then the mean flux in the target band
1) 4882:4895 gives -1.4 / 20.3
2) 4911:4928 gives -0.9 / 19.3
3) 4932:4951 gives -1.2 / 19.5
